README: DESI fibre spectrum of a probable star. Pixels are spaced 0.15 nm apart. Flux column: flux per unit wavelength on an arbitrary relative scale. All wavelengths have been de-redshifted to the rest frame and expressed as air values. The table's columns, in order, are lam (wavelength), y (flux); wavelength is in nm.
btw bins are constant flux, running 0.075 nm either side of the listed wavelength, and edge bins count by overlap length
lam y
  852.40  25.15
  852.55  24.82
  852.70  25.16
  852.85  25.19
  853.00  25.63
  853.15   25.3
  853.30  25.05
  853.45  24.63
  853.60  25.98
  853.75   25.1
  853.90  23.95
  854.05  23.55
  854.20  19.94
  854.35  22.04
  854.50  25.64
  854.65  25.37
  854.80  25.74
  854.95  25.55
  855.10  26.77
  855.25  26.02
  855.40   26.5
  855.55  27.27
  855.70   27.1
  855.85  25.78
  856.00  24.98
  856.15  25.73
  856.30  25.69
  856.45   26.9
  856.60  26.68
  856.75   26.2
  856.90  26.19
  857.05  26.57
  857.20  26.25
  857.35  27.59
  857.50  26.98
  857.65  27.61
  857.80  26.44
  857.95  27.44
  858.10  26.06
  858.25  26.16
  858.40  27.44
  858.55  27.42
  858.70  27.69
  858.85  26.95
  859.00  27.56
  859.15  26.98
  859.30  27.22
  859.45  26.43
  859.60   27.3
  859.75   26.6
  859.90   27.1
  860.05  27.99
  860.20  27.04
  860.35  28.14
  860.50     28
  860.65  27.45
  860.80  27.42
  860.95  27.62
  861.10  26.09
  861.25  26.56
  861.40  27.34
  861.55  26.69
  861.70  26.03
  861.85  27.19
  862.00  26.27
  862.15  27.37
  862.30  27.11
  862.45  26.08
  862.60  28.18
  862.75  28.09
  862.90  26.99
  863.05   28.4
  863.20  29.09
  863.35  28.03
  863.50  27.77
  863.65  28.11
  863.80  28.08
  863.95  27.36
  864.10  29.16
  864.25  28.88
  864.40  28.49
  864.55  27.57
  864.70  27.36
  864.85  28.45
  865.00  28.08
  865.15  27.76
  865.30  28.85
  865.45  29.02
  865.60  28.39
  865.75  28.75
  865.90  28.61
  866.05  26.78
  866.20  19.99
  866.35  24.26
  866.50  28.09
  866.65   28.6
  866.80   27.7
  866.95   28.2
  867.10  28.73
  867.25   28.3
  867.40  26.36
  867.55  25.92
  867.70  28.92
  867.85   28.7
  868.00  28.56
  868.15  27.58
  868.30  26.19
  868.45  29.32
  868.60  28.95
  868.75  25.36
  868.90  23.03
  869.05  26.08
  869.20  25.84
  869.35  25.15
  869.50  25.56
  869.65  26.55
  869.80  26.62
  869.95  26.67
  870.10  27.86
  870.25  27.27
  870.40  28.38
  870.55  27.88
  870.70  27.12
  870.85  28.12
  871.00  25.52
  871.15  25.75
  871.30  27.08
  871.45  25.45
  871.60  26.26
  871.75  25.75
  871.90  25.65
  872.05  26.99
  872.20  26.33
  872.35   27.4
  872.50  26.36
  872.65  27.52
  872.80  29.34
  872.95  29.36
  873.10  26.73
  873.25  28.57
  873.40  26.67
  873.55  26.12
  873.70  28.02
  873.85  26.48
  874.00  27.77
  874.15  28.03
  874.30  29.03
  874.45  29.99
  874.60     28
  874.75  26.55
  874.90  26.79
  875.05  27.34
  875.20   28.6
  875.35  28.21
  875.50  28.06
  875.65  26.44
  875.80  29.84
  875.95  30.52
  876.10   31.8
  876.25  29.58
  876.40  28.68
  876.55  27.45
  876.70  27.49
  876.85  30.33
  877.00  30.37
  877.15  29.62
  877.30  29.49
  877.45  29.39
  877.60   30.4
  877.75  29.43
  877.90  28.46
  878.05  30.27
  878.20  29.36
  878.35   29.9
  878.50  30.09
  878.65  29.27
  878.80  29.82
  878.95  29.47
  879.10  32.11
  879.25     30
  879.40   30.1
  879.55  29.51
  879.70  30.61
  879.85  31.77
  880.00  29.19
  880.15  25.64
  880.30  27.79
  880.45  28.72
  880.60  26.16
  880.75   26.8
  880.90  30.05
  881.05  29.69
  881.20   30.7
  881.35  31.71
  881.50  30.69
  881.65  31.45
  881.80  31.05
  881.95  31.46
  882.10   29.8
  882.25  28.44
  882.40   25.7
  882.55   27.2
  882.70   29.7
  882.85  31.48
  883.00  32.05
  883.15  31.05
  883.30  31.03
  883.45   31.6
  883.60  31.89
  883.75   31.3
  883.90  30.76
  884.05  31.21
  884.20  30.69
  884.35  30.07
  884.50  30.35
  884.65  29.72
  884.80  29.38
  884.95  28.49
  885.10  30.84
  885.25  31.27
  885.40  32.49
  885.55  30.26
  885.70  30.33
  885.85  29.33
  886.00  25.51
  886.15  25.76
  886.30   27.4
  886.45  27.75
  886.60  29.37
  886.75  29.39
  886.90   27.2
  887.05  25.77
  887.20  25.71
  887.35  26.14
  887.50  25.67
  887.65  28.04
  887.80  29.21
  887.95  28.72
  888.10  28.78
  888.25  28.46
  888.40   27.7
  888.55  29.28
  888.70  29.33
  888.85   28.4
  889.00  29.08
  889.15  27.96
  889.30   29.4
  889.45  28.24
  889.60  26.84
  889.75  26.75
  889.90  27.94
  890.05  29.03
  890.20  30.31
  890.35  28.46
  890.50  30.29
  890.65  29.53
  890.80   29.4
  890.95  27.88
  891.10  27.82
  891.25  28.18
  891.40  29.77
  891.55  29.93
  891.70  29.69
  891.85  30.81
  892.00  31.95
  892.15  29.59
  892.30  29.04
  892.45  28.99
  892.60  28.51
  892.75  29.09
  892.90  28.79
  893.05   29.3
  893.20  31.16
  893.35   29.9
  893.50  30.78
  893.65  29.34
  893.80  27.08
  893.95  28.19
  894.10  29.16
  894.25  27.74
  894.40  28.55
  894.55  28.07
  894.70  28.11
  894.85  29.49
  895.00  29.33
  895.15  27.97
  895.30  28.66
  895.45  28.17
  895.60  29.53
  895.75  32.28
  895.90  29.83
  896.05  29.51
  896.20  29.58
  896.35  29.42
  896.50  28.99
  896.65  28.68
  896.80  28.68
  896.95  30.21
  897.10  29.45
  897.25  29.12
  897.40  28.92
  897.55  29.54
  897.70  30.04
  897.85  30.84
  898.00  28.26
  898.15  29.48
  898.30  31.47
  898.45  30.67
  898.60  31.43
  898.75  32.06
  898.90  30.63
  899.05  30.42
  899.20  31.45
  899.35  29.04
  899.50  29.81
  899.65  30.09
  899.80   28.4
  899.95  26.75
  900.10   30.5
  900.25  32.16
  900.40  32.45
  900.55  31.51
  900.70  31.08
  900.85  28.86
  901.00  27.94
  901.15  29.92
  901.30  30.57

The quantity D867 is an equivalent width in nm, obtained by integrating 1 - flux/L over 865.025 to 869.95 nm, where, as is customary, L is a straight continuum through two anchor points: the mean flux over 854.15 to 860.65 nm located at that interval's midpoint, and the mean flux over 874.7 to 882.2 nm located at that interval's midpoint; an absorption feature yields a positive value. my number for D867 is 0.14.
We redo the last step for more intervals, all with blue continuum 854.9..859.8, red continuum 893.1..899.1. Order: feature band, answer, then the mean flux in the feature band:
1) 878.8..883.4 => -0.21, 29.7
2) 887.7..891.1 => 0.04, 28.7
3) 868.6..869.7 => 0.08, 25.6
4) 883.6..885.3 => -0.10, 30.4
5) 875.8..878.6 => -0.15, 29.6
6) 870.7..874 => 0.10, 27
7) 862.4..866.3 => -0.08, 27.8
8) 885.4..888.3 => 0.09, 27.9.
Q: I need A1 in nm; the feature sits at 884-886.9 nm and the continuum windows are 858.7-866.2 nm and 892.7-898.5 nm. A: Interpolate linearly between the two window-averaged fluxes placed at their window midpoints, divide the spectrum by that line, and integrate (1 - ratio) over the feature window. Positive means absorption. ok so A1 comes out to -0.06 nm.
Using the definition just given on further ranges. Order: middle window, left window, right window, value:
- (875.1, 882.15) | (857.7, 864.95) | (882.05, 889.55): -0.226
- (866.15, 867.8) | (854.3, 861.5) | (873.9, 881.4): 0.050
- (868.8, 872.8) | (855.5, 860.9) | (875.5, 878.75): 0.288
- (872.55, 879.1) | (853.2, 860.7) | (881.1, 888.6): -0.084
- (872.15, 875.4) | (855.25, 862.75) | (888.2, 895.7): 0.014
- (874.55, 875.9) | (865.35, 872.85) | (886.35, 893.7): -0.015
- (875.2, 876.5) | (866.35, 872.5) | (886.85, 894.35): -0.076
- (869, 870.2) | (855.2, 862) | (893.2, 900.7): 0.058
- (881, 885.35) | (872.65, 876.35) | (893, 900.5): -0.244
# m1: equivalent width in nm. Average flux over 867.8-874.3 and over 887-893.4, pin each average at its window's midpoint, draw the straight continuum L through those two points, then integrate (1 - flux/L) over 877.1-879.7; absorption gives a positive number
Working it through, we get -0.204 nm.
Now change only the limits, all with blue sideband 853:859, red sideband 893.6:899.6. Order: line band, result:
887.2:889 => 0.04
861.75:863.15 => -0.04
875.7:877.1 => -0.09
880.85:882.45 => -0.11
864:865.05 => -0.06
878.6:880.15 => -0.11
